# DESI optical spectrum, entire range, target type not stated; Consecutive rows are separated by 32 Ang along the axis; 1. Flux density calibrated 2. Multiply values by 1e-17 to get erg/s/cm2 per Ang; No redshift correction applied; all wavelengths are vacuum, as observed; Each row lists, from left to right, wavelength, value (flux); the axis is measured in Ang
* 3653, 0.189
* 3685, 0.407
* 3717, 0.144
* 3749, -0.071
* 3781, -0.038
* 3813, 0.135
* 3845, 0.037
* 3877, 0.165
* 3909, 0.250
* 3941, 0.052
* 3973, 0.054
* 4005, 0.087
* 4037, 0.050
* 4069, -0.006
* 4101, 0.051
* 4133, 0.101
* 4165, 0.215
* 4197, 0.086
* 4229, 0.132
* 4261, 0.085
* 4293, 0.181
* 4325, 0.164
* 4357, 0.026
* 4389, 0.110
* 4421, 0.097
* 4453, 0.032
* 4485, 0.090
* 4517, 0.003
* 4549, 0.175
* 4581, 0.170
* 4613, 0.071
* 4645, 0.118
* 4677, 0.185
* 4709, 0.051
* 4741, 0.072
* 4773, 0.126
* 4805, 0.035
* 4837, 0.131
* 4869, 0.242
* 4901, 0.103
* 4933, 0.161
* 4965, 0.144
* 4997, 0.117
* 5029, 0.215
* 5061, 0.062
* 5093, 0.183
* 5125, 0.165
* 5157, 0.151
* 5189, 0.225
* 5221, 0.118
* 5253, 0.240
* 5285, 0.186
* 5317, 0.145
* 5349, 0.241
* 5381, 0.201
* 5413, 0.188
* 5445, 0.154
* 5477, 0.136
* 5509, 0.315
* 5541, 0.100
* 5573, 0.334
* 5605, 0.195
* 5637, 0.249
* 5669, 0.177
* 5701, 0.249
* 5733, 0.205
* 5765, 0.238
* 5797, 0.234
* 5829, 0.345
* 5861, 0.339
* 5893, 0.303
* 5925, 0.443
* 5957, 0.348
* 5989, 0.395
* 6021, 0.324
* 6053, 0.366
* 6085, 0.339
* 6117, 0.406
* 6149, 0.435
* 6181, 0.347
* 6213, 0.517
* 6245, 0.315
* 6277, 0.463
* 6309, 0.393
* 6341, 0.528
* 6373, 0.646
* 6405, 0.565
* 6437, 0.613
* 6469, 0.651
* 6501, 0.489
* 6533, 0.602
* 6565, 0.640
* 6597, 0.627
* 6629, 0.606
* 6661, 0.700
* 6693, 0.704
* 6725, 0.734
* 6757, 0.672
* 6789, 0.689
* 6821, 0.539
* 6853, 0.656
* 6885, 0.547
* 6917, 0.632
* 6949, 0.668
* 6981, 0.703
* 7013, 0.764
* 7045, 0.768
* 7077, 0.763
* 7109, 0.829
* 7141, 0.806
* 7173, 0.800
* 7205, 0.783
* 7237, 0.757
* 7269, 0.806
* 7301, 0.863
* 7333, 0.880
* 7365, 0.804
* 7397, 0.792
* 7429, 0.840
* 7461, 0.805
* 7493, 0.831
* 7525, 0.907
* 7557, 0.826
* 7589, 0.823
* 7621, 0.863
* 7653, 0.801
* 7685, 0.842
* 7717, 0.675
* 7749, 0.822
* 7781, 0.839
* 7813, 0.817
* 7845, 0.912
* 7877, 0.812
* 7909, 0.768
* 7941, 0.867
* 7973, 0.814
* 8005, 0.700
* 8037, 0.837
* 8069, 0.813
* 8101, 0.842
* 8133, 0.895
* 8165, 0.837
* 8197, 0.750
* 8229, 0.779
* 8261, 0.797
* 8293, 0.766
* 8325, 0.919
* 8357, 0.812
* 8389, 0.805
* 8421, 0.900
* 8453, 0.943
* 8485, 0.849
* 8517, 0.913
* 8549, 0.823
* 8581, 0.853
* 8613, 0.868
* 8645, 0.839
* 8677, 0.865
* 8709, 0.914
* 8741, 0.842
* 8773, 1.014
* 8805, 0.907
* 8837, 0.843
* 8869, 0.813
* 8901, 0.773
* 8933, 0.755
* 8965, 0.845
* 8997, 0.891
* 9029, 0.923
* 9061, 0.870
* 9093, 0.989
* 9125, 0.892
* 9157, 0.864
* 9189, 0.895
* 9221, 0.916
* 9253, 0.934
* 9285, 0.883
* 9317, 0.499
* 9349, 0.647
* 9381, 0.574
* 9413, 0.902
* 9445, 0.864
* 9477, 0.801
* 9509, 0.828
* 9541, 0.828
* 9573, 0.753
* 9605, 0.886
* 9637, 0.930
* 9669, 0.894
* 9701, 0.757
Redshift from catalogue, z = 0.586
